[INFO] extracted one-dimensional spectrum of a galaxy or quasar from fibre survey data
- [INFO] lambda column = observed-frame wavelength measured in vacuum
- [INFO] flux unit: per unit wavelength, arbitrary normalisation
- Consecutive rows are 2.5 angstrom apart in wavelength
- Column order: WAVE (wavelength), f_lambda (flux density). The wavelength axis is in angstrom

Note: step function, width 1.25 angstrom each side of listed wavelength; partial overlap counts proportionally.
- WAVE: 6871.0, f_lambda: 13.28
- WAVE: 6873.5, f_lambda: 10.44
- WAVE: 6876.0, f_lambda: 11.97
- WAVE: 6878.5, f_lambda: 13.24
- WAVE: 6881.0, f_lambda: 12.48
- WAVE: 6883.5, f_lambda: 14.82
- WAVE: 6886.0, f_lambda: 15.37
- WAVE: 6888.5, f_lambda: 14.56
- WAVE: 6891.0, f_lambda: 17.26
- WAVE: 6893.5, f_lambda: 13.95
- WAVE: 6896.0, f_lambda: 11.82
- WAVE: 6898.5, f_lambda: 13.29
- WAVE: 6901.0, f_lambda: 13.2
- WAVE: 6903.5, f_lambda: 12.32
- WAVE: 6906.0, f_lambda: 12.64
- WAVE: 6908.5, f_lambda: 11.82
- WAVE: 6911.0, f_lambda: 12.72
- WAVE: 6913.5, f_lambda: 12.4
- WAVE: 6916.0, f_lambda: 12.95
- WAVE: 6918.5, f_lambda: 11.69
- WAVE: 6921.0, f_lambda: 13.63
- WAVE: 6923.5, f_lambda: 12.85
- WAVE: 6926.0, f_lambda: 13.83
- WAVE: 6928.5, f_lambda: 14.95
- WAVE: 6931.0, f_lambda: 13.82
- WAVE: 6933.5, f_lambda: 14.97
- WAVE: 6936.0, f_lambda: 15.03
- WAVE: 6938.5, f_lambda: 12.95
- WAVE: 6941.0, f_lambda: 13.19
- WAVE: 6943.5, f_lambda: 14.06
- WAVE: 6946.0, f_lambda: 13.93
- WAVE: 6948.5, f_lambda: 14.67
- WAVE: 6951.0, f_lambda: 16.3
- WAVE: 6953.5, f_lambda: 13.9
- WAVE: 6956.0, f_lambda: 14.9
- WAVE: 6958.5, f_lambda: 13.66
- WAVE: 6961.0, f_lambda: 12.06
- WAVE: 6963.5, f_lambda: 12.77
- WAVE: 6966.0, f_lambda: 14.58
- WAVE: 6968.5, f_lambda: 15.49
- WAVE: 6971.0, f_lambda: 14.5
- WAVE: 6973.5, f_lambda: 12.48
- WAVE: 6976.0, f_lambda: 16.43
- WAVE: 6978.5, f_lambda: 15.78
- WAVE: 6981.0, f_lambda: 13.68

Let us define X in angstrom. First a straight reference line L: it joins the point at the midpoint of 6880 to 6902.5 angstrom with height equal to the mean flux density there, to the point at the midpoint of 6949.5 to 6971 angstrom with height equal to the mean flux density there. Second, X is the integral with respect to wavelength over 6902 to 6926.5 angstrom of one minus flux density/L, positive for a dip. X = 2.6 angstrom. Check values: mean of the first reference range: 14.1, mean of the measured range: 12.7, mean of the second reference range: 14.2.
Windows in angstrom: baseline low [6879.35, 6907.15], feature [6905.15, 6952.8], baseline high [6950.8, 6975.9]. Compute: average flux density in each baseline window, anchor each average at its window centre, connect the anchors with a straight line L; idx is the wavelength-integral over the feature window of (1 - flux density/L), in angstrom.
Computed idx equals 1.1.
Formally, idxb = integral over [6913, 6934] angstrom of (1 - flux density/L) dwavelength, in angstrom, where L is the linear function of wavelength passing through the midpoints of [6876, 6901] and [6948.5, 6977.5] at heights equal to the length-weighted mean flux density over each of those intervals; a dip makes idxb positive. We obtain 1.0 angstrom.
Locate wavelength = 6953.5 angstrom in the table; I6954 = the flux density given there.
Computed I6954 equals 13.9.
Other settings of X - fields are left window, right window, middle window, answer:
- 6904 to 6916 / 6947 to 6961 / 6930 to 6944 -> -0.3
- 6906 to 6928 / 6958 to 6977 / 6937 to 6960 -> -1.1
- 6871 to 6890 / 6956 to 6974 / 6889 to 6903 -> -0.5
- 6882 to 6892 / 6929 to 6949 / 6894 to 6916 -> 3.4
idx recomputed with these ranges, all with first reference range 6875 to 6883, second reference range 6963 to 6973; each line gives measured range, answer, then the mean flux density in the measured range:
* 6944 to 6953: -0.5 angstrom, 14.8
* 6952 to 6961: 0.1 angstrom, 13.9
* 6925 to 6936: -0.6 angstrom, 14.5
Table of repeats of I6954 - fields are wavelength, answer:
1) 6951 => 16.3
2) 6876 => 11.97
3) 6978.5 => 15.78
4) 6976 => 16.43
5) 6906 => 12.64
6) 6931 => 13.82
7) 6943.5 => 14.06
